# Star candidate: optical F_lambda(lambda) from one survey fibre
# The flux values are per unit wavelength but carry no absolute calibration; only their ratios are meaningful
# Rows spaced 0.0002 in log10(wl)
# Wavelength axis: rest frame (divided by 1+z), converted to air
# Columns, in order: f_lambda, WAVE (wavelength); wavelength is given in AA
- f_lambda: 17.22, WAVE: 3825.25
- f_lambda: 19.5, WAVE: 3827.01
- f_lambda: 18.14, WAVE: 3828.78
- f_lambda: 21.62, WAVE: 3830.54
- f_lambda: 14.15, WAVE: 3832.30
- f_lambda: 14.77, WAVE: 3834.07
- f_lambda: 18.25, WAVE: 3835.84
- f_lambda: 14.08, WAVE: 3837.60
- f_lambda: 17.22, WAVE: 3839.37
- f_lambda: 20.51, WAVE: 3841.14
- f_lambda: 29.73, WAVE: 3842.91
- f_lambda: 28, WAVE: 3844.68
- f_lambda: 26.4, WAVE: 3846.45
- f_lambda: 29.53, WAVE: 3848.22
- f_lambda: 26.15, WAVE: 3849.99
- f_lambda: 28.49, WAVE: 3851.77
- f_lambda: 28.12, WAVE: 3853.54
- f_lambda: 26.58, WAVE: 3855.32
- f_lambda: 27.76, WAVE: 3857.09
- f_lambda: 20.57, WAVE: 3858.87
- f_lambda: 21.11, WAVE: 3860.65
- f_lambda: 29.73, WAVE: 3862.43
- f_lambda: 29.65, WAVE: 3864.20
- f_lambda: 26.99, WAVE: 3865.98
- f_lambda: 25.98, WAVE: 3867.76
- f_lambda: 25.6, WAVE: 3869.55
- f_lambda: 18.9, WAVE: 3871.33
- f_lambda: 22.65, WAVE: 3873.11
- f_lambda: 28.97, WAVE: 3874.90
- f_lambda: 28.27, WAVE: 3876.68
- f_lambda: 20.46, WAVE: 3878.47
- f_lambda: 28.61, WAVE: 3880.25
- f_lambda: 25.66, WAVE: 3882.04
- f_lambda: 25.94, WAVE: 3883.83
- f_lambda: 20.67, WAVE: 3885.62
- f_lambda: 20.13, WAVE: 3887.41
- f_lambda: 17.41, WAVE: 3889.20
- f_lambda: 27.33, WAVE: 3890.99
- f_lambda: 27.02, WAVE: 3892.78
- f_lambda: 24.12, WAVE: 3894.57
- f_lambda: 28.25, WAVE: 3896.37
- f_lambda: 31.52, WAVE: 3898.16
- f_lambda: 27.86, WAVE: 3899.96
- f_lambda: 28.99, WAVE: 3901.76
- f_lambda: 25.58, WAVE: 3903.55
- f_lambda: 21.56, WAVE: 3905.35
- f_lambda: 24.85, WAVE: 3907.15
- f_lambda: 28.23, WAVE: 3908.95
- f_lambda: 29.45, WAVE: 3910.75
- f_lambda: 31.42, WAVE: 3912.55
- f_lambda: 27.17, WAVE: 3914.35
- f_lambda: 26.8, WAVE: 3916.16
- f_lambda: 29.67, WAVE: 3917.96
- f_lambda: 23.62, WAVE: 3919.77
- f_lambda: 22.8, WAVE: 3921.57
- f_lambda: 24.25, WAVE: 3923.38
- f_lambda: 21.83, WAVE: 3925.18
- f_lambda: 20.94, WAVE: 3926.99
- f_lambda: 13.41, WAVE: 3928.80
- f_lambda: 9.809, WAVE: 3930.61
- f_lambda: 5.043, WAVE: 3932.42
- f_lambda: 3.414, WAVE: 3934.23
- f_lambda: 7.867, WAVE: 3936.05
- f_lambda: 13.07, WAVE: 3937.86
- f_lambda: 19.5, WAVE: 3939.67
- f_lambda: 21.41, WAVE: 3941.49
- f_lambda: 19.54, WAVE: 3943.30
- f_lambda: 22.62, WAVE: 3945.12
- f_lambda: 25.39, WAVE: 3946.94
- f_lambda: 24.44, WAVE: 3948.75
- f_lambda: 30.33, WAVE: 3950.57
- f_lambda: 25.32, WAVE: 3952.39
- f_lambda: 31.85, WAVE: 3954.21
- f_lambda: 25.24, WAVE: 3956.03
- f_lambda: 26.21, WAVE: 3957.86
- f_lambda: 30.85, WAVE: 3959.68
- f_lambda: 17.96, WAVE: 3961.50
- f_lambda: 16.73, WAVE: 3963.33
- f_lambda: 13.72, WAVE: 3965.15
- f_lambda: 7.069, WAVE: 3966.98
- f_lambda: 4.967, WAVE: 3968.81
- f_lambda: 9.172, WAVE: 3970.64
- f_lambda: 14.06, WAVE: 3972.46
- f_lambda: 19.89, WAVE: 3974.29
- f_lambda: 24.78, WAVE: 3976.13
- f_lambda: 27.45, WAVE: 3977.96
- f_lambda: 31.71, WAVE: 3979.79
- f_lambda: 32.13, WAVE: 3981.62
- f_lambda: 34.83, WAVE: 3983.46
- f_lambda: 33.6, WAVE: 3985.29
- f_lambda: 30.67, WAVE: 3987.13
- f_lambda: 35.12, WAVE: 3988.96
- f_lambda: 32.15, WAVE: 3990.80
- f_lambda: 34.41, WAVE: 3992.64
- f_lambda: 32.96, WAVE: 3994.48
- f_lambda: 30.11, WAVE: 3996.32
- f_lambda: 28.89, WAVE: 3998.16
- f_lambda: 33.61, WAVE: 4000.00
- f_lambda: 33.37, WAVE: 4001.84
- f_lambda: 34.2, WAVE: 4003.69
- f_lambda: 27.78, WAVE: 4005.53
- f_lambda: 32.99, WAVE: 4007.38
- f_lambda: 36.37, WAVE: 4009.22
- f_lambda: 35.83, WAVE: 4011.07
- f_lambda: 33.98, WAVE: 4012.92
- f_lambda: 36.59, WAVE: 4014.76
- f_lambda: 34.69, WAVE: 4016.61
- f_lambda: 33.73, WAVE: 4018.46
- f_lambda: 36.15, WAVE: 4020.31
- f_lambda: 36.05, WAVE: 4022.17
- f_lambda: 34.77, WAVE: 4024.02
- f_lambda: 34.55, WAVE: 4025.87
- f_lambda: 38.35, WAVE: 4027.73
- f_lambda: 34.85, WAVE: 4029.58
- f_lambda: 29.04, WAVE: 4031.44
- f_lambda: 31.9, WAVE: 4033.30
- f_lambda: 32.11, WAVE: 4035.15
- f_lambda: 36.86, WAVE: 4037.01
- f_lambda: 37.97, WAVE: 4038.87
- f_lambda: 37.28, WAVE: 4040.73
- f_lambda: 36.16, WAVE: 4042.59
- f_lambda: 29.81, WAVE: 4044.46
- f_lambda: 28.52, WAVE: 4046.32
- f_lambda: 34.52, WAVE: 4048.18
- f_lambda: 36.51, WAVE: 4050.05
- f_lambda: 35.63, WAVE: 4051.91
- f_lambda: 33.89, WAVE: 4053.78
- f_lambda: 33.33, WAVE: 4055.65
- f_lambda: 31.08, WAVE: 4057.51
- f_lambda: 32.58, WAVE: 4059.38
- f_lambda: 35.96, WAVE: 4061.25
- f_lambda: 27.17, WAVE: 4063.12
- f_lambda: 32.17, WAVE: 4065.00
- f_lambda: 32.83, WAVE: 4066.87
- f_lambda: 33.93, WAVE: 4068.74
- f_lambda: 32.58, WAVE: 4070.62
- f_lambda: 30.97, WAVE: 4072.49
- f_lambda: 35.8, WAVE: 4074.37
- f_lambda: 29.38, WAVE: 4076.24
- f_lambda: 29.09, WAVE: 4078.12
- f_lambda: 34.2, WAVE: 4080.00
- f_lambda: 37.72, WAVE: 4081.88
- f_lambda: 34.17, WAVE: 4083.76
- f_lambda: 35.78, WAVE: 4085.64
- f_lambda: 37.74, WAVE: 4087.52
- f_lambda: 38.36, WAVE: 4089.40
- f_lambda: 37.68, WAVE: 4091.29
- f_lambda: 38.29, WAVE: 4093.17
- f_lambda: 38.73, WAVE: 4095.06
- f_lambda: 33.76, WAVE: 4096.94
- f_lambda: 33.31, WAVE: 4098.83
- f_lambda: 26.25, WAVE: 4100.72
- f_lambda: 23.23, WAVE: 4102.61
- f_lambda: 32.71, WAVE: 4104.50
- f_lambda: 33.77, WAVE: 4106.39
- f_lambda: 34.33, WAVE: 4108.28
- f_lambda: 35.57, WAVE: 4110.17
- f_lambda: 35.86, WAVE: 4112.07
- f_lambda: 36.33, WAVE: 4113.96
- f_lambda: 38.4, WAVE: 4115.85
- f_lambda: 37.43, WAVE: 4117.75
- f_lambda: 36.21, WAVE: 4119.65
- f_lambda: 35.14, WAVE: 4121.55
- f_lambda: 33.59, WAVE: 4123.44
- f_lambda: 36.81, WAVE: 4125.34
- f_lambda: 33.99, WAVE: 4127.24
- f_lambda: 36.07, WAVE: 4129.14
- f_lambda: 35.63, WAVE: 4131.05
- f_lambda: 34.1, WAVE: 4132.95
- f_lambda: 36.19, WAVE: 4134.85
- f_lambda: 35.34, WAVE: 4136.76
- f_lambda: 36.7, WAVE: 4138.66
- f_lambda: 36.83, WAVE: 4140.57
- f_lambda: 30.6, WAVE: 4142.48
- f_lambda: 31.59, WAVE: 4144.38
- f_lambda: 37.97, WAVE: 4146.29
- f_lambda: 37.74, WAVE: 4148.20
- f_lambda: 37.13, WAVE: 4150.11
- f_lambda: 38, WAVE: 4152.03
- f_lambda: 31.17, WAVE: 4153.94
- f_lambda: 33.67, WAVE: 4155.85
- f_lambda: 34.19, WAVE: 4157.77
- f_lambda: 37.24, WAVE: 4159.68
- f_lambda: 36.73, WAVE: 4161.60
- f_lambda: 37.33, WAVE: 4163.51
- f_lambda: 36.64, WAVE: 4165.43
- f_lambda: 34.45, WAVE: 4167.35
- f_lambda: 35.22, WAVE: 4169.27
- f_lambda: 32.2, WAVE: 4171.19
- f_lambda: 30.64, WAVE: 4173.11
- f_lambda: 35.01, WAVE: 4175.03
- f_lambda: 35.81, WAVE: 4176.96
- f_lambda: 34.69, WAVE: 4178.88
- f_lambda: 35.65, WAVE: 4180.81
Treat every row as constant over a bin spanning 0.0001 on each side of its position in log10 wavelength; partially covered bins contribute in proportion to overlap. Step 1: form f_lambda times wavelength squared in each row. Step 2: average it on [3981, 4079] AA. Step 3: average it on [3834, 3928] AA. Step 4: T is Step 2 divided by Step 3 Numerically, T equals 1.43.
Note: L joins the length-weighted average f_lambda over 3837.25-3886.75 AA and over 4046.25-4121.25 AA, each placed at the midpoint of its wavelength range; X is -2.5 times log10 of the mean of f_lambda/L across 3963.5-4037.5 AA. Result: 0.04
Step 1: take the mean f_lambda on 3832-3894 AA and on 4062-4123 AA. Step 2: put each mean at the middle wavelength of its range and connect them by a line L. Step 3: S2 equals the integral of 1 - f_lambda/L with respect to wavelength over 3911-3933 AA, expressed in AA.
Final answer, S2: 3.9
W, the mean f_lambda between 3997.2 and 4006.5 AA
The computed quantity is 31.6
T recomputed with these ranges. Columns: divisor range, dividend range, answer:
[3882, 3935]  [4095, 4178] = 1.68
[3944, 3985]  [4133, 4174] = 1.70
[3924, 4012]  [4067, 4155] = 1.55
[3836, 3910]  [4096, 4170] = 1.57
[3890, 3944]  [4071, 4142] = 1.72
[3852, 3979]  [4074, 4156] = 1.70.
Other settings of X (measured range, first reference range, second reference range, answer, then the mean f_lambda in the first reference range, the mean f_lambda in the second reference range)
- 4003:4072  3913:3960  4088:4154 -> -0.18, 21.2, 35.1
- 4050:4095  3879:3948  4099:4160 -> -0.09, 22.4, 34.6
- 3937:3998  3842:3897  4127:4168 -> 0.20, 25.6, 35.5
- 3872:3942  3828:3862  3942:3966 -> 0.03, 22.8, 23.9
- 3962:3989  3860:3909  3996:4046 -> 0.39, 25.4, 34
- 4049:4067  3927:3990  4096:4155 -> -0.14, 20.9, 34.6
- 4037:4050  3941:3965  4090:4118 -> -0.14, 24.2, 34.3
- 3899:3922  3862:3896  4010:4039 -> 0.01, 24.9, 34.8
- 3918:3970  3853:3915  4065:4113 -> 0.42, 25.8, 33.8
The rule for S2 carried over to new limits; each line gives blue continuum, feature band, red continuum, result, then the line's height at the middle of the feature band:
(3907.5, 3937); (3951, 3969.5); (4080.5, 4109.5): 2.3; 23.5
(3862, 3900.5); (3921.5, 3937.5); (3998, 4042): 8.2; 28.6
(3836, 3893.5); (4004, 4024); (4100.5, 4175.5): -2.8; 30.2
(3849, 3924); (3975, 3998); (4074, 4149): -1.3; 29.8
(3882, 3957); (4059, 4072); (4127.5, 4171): -0.7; 30.8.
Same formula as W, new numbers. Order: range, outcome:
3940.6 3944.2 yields 20.5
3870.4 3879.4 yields 23.9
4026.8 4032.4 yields 34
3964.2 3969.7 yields 8.66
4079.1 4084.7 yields 35.4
